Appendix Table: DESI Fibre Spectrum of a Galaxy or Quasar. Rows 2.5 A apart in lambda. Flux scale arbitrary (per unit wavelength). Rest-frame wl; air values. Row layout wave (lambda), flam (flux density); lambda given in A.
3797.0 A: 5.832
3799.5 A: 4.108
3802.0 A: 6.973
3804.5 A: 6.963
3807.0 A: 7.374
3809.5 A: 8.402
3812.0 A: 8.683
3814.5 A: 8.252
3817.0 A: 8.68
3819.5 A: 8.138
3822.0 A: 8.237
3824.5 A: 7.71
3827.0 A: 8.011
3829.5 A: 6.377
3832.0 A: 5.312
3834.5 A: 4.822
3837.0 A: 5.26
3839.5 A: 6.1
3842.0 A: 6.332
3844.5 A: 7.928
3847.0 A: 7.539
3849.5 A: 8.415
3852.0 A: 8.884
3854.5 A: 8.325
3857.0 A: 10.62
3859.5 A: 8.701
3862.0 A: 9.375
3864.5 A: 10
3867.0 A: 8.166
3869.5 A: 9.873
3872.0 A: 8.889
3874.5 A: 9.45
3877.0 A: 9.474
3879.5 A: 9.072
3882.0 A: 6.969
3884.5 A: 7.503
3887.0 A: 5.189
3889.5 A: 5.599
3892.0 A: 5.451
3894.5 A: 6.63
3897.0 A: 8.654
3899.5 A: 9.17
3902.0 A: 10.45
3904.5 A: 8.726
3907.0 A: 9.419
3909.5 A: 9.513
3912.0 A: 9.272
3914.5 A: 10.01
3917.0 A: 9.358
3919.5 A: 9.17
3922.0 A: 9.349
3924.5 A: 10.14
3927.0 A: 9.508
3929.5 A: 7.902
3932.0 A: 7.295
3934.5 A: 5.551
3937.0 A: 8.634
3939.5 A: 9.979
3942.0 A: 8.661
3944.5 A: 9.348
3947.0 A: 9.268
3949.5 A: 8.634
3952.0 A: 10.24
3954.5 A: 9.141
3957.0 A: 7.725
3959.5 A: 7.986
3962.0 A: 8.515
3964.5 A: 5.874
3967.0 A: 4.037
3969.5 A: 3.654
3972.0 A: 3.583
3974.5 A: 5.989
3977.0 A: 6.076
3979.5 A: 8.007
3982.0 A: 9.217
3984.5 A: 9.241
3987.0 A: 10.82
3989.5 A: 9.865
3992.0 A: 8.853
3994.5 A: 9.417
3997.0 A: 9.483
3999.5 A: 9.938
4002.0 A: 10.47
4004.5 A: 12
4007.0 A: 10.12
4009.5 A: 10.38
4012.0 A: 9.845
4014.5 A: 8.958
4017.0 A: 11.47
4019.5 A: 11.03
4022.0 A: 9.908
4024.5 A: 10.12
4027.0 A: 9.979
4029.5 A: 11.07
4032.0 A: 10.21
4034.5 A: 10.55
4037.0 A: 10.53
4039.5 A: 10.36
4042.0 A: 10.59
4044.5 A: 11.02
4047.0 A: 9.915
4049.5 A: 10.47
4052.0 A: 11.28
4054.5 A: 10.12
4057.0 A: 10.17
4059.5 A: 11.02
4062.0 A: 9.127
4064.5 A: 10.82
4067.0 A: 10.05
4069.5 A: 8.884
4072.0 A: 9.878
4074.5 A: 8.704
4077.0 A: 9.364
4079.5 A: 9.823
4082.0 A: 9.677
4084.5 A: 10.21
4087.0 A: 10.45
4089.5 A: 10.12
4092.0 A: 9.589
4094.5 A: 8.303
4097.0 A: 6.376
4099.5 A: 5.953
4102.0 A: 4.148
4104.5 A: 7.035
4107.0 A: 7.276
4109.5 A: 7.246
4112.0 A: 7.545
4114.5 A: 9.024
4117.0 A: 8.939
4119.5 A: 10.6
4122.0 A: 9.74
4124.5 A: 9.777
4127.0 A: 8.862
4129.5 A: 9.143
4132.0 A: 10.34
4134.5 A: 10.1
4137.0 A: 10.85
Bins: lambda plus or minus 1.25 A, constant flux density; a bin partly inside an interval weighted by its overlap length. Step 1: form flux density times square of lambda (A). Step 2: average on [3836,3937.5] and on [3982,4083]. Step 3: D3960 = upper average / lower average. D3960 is 1.31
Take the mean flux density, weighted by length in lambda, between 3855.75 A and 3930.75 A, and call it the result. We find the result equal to 8.72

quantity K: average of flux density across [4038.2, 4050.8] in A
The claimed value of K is 10.5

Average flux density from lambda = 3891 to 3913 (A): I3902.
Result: 8.62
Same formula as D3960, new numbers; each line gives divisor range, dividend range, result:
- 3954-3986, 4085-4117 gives 1.23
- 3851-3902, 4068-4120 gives 1.14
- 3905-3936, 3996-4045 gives 1.23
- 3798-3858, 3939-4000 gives 1.18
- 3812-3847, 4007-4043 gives 1.61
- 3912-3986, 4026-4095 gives 1.33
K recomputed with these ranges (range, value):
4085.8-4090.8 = 10.3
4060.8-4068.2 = 10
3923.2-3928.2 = 9.82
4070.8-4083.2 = 9.49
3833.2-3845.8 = 6.09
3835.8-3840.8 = 5.69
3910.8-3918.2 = 9.55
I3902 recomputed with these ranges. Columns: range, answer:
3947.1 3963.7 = 8.67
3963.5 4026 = 8.75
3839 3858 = 8.06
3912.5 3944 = 8.82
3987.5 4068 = 10.3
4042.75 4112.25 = 9.12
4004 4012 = 10.6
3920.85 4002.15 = 8.22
